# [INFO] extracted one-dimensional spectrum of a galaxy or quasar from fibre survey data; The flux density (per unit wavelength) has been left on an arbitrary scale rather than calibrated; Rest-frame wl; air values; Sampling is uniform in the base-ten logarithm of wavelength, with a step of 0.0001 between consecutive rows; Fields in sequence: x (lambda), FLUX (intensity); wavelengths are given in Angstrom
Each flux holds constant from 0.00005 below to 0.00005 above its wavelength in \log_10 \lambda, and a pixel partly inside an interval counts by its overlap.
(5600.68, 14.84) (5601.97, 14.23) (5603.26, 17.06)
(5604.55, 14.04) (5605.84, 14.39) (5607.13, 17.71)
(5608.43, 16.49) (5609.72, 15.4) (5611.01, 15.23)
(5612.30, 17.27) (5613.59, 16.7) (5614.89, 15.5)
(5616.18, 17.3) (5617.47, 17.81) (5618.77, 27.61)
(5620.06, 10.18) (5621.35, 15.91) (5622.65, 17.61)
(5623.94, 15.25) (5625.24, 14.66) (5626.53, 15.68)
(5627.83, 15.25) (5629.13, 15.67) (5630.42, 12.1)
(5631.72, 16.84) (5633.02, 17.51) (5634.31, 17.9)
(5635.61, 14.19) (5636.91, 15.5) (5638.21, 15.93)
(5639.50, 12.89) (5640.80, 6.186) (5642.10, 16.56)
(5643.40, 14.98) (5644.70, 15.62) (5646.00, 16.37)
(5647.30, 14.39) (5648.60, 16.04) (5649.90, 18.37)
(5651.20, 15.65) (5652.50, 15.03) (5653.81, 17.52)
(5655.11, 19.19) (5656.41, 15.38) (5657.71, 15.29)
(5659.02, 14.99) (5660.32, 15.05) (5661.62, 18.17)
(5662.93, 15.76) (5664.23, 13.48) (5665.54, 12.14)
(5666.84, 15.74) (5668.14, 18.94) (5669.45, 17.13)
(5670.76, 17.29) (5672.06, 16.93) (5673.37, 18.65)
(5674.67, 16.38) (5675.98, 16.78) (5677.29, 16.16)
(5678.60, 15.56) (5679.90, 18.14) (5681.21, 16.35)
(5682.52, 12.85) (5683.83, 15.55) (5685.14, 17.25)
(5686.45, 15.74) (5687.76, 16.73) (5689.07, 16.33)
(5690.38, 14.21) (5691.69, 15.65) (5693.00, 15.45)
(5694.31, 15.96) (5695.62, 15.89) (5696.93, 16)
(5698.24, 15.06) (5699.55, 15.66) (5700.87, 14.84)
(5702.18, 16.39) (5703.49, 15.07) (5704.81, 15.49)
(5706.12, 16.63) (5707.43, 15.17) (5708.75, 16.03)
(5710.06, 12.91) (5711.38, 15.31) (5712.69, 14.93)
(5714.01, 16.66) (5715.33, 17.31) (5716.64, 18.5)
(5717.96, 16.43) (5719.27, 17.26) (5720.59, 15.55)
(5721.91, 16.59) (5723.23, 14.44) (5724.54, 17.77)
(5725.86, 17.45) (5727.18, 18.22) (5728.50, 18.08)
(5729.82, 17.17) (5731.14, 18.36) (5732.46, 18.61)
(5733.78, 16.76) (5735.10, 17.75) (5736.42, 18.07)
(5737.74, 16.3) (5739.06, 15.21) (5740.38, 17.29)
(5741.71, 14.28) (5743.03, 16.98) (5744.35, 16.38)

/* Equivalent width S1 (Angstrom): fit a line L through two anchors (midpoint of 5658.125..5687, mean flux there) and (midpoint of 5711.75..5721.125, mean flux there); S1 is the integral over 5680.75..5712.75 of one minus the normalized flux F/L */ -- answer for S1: 1.8 Angstrom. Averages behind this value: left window 16.1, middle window 15.5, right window 16.6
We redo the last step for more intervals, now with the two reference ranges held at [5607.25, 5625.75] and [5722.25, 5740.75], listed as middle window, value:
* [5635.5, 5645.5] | 1.66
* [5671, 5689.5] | 0.63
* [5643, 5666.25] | 1.53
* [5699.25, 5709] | 0.83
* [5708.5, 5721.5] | 0.80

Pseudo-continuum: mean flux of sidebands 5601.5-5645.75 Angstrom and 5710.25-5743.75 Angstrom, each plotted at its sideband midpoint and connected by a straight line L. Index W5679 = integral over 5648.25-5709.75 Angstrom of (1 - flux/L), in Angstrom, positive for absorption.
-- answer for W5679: 0.9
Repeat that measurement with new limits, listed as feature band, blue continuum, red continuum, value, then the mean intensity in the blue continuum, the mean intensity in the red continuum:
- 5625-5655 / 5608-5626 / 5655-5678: 2.0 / 16.6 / 16.2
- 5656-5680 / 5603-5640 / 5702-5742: 0.2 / 16.1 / 16.5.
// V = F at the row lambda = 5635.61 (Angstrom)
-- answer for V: 14.19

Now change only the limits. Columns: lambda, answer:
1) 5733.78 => 16.76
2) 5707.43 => 15.17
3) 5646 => 16.37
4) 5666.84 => 15.74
